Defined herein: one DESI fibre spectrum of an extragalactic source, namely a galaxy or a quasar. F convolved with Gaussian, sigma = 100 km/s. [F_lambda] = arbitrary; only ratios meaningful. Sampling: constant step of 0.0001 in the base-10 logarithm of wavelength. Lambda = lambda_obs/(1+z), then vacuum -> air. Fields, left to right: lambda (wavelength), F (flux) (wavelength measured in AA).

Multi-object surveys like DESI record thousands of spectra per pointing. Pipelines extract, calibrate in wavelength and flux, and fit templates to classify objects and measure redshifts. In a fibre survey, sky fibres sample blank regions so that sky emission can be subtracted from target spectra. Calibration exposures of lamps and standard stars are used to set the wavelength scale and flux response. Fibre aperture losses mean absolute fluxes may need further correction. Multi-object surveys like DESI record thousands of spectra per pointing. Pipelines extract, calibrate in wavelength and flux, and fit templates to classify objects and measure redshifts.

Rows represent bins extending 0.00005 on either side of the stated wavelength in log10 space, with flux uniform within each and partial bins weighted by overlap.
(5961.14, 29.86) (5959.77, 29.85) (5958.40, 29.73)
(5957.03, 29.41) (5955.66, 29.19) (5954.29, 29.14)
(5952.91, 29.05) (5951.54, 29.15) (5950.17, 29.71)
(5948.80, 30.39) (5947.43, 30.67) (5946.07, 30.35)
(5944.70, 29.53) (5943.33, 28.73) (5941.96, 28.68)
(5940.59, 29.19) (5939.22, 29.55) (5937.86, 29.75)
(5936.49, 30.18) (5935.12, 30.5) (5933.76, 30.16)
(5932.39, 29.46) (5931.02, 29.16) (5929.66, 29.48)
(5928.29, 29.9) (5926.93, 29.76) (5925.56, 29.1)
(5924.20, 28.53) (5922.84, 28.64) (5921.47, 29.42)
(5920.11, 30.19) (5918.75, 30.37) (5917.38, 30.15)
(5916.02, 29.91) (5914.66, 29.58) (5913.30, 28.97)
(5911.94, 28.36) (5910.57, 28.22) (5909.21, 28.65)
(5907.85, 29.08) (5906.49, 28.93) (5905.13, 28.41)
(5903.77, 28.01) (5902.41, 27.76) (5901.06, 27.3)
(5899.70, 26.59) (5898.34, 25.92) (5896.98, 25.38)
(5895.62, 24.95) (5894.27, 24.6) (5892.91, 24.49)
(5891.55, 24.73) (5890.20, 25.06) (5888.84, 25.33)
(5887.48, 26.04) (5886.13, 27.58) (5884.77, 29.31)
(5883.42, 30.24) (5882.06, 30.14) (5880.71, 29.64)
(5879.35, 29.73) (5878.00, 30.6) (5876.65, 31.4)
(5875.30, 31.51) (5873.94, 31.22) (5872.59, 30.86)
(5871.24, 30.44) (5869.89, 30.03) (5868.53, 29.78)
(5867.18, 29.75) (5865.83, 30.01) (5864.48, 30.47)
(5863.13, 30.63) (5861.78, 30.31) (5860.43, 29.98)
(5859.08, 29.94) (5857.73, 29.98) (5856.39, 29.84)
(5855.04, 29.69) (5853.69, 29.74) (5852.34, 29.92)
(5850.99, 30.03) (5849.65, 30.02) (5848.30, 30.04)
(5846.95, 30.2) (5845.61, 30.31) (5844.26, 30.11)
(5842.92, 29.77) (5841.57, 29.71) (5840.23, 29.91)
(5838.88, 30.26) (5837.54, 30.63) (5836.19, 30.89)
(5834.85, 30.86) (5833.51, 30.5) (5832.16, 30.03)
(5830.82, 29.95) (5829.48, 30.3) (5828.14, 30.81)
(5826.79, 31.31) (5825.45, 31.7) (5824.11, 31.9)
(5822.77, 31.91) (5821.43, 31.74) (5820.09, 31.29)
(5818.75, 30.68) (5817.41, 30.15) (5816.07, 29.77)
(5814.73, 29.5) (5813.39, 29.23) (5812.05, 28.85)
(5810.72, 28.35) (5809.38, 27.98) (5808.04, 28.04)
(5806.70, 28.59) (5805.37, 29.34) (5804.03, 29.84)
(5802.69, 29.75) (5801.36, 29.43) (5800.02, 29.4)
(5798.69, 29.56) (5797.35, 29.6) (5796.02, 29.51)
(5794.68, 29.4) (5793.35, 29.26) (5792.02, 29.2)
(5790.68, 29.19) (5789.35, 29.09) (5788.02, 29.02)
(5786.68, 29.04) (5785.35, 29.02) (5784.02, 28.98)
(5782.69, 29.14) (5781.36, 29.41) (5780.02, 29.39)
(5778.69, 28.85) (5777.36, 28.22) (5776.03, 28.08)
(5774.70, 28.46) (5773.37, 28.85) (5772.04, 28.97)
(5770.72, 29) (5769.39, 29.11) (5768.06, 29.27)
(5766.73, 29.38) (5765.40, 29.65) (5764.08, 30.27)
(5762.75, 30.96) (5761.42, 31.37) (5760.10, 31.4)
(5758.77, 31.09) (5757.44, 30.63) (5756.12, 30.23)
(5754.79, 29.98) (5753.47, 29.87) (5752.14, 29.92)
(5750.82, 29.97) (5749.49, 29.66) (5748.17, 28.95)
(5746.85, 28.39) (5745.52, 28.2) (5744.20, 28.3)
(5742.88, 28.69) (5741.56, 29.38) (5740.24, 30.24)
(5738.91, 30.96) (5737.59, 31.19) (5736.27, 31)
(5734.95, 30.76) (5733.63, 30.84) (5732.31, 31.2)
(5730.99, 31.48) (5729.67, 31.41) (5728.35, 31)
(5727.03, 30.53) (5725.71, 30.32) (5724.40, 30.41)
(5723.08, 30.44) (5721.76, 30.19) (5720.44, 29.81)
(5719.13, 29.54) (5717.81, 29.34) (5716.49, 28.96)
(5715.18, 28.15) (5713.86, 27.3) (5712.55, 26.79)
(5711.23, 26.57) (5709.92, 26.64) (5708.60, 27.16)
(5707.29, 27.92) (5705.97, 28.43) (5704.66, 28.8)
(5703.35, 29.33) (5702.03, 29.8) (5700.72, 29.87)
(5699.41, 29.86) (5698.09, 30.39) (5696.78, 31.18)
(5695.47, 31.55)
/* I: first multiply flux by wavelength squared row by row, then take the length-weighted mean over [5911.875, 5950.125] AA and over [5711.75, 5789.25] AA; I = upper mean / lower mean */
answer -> 1.06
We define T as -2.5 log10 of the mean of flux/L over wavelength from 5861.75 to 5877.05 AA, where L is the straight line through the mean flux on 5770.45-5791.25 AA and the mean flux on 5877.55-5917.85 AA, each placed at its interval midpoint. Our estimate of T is -0.09 mag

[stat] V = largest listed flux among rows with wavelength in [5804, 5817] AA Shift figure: 29.84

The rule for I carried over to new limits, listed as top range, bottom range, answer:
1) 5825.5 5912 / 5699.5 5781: 1.03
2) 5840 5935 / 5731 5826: 1.02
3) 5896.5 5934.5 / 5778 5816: 1.03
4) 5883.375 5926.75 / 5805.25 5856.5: 0.95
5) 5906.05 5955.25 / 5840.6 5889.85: 1.01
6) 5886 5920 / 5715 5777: 0.97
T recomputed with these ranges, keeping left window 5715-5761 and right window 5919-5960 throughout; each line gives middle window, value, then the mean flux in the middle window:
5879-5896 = 0.10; 27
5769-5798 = 0.03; 29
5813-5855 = -0.02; 30.4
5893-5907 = 0.12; 26.7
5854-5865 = -0.01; 30.1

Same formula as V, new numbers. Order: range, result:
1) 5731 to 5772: 31.4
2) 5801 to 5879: 31.91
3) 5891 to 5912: 29.08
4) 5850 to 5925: 31.51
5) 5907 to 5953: 30.67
